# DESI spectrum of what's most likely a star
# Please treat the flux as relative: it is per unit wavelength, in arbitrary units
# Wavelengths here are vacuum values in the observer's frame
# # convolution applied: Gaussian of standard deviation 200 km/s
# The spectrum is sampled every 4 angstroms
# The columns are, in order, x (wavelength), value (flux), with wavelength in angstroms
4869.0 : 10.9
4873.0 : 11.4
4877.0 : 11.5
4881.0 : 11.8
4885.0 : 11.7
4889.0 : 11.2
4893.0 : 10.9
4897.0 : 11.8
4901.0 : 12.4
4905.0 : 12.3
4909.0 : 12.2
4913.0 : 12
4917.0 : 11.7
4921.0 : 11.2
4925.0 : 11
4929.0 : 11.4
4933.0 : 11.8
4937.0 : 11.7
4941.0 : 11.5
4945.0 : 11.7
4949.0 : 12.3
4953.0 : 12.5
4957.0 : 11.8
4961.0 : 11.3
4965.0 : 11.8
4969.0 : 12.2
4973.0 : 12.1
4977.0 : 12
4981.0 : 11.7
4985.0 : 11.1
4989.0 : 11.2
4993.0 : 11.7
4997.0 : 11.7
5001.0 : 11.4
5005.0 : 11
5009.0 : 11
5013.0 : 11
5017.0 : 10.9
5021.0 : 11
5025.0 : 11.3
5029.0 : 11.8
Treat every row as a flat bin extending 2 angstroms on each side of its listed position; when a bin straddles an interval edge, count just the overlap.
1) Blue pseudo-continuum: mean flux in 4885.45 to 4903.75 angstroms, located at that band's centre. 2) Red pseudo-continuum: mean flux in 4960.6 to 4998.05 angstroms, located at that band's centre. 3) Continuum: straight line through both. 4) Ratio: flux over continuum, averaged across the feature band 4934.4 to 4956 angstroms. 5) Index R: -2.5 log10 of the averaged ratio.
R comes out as -0.024 mag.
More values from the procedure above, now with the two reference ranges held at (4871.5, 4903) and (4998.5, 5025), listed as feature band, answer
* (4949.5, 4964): -0.06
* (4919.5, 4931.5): 0.02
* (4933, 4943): -0.02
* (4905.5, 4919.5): -0.05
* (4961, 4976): -0.06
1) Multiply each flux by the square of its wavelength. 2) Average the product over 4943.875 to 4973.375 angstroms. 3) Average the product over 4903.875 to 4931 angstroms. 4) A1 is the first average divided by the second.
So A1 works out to 1.0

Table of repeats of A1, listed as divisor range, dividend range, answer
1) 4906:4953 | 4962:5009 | 1.01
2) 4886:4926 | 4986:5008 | 1.01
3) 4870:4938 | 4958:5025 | 1.02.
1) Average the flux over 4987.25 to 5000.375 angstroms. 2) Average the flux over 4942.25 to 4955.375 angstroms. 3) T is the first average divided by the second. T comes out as 0.95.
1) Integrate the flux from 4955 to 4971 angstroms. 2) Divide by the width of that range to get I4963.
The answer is 11.8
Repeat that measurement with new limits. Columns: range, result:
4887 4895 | 11.1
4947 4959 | 12.2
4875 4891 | 11.6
